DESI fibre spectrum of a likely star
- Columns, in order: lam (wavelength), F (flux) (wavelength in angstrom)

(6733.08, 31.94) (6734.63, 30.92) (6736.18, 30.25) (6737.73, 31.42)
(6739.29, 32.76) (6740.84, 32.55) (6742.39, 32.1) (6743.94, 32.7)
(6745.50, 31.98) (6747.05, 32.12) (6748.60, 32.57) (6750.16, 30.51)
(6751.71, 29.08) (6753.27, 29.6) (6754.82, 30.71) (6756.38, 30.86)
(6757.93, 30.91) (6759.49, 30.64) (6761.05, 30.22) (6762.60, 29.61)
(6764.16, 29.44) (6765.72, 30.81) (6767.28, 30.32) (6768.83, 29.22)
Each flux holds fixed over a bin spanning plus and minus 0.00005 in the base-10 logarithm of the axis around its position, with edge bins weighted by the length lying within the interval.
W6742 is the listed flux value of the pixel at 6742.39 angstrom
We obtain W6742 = 32.1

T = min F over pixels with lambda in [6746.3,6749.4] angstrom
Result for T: 32.12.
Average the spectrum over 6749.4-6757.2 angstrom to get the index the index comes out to 30.2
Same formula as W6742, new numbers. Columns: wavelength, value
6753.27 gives 29.6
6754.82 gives 30.71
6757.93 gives 30.91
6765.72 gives 30.81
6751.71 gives 29.08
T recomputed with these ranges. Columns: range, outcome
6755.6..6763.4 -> 29.61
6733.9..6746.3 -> 30.25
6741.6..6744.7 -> 32.1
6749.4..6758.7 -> 29.08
